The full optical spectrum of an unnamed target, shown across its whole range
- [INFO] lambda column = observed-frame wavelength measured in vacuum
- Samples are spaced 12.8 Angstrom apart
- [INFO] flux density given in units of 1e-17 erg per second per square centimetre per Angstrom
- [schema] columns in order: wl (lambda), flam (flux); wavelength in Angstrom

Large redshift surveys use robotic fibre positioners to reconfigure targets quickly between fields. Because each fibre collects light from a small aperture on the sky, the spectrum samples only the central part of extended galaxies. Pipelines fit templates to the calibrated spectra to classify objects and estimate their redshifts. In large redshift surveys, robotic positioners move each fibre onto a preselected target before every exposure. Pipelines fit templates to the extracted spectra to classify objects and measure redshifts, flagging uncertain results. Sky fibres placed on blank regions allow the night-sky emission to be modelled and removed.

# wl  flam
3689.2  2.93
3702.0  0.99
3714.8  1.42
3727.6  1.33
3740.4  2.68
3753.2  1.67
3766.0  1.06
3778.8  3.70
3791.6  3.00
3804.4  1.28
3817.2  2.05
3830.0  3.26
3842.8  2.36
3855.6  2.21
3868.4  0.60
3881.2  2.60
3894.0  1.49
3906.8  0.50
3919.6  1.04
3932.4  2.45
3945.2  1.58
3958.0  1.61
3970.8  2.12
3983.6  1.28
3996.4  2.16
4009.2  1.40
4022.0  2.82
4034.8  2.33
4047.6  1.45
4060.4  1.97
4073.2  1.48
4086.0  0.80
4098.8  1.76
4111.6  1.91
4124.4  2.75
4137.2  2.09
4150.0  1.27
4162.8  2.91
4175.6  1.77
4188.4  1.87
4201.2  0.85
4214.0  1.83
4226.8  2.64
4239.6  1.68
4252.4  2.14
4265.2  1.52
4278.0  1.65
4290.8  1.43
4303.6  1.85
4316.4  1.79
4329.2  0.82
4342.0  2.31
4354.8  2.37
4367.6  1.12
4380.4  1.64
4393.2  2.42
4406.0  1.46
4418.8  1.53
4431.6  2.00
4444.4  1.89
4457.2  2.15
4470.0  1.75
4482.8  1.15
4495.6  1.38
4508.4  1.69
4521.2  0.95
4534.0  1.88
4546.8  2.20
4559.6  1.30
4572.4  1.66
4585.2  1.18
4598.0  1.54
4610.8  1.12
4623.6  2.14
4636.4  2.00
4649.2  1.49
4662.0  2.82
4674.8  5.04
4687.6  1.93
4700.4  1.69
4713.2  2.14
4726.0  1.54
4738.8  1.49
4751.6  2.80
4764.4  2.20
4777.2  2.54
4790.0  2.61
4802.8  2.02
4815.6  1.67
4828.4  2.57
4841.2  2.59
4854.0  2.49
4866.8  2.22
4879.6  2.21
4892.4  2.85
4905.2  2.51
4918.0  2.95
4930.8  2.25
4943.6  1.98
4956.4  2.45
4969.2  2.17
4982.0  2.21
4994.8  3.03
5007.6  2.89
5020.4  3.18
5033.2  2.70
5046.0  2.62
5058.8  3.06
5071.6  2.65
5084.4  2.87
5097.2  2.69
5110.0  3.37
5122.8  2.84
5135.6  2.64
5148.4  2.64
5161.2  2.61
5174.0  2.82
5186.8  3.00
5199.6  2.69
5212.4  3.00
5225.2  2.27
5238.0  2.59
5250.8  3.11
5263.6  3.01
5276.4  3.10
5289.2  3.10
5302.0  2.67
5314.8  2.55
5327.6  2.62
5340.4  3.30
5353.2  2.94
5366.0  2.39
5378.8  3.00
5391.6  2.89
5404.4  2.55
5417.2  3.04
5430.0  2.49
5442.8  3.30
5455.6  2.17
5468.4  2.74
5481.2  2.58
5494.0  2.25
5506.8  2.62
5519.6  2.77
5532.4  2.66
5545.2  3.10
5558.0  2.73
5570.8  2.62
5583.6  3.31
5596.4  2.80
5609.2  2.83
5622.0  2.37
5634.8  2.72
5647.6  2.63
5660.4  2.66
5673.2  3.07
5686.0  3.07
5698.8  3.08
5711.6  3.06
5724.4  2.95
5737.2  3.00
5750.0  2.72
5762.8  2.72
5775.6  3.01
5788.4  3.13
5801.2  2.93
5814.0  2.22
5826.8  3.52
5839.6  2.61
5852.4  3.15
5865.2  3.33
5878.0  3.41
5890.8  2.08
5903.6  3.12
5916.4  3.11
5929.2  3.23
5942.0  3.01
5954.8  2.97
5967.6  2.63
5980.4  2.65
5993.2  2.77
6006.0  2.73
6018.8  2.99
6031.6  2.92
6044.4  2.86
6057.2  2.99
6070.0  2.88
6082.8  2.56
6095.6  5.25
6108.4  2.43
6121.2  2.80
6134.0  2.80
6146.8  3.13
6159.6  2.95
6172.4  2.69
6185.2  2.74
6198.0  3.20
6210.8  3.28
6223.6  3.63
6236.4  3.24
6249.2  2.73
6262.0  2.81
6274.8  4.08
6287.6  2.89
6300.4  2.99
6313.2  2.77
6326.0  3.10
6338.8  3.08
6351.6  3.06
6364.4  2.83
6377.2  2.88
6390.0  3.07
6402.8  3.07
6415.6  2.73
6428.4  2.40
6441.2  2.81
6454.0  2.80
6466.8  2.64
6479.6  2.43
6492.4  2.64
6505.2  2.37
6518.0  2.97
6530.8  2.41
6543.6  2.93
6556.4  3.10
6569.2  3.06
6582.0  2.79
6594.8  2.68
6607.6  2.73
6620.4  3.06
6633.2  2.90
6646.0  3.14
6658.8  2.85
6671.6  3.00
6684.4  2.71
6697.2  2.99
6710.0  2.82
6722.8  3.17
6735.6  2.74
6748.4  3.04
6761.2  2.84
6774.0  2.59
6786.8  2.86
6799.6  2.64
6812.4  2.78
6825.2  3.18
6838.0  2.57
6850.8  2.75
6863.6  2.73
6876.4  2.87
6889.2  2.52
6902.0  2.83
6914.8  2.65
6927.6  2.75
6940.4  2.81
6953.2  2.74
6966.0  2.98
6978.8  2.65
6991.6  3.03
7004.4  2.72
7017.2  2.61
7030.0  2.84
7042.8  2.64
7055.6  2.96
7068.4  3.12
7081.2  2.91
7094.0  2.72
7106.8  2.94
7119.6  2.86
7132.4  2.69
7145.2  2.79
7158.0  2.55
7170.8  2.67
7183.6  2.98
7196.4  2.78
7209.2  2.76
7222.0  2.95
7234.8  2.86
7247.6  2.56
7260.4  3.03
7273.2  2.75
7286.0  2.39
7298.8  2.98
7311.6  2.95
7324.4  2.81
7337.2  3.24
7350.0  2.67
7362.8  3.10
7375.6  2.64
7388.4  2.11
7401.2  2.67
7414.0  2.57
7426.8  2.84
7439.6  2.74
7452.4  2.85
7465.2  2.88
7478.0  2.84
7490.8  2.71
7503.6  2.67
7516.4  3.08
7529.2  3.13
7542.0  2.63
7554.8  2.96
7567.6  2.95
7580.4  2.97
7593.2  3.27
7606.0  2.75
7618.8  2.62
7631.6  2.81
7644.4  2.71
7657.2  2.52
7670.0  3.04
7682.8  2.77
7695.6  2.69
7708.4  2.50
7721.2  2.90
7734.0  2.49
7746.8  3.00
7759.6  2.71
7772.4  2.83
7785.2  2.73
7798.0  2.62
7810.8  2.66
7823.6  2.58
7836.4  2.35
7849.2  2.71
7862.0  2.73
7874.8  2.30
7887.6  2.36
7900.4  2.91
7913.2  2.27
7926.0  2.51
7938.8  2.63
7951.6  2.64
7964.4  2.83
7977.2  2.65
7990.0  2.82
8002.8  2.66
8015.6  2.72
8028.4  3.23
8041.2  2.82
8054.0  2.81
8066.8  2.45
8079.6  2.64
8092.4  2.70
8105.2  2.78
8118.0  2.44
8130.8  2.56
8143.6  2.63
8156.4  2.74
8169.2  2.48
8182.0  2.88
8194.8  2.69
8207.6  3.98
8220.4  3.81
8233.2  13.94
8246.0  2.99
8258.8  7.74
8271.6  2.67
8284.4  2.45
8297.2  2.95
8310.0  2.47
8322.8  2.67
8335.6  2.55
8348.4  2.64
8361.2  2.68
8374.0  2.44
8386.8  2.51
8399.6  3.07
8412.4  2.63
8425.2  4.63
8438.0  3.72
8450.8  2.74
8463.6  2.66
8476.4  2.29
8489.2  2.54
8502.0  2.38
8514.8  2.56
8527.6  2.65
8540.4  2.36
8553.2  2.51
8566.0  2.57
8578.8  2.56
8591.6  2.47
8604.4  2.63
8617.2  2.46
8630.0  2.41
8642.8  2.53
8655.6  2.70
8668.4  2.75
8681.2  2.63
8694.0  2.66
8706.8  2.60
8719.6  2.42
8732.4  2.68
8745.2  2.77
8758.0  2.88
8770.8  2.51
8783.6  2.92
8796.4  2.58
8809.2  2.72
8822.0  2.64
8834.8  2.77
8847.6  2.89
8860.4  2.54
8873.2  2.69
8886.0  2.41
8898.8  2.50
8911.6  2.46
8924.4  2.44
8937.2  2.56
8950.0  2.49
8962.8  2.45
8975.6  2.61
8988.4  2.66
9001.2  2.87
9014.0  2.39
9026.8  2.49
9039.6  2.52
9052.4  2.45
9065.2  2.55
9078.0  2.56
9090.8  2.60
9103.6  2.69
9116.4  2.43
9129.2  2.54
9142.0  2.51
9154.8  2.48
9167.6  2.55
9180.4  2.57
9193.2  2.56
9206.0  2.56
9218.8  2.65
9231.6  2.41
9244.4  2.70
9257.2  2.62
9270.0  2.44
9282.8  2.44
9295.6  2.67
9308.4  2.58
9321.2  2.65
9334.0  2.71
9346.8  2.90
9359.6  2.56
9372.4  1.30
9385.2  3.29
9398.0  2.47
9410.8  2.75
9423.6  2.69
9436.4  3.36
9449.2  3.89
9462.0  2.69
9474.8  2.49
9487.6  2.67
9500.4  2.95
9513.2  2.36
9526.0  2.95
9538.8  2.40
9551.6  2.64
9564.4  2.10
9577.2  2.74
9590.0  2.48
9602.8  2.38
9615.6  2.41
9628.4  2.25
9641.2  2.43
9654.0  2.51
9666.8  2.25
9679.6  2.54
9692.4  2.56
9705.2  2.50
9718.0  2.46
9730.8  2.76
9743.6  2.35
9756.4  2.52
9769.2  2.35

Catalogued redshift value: 0.254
